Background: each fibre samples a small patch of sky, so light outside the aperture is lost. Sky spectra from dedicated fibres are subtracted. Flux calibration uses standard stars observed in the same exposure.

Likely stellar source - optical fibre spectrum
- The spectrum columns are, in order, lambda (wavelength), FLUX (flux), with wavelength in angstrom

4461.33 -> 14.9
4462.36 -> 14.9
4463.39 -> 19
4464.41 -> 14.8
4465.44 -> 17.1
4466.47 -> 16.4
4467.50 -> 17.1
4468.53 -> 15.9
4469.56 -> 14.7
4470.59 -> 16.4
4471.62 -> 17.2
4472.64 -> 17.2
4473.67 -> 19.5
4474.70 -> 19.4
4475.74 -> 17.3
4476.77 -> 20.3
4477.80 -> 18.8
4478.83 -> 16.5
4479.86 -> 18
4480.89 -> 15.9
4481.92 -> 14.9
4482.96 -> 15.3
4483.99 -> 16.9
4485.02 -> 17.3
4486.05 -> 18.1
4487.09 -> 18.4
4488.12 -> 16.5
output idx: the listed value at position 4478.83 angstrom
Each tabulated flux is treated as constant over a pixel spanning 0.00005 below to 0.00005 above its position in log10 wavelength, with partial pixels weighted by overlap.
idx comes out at 16.5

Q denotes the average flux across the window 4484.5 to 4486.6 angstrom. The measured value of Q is 17.7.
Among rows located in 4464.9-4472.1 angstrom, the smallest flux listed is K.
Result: 14.7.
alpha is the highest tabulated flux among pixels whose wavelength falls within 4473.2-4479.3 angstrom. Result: 20.3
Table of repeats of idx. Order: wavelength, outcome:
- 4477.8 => 18.8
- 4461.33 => 14.9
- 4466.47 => 16.4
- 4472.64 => 17.2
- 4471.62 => 17.2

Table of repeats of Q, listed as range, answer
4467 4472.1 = 16.2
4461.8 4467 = 16.4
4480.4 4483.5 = 15.4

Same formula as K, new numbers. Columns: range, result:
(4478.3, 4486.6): 14.9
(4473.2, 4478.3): 17.3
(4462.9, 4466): 14.8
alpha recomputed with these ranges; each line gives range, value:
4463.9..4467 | 17.1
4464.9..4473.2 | 17.2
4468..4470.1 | 15.9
